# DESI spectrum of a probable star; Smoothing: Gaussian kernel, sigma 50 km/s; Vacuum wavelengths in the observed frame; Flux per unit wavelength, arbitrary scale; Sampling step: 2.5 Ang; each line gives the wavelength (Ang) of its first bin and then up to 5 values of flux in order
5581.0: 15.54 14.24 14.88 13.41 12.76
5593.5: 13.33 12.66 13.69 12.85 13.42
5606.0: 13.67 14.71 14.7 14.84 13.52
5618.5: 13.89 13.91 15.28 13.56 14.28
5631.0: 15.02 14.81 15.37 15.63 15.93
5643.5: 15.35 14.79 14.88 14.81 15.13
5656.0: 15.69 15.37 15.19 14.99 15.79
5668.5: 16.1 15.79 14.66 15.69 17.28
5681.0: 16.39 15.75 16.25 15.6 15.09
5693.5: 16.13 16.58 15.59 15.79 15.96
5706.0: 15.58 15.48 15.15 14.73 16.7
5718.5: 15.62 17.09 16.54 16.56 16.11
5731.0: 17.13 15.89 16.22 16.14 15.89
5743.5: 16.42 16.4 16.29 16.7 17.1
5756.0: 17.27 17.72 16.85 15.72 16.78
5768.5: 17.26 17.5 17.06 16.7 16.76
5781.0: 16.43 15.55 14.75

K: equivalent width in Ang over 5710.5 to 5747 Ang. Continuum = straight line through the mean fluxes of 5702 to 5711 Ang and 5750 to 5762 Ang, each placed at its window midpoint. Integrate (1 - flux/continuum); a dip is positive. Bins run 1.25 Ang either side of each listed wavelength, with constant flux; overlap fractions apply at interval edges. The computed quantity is 0.2 Ang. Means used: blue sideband 15.6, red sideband 17.1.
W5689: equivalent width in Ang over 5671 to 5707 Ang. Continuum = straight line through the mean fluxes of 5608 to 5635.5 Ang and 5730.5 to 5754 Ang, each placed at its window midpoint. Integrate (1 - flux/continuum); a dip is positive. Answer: -0.9 Ang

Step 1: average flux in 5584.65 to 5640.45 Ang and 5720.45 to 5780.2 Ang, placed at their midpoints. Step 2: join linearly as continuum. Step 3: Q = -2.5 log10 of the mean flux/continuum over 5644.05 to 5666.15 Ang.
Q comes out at -0.02 mag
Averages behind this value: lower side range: 14.1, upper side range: 16.7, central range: 15.2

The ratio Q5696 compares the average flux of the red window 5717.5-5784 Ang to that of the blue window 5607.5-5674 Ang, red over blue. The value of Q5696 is 1.11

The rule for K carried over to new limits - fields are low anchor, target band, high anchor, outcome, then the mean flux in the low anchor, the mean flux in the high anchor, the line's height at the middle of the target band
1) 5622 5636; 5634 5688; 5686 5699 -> -1.1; 14.6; 15.9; 15.3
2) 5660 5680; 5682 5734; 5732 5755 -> 0.2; 15.7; 16.4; 16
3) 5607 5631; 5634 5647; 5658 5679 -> -0.4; 14.3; 15.6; 14.9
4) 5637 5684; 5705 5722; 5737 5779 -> 0.5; 15.5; 16.7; 16.2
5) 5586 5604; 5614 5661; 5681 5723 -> -1.8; 13.3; 15.8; 14.3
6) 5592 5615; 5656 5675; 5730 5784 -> -0.7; 13.7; 16.6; 14.9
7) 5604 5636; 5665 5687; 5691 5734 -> -0.9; 14.4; 16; 15.4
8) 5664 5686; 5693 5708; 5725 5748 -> 0.2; 15.9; 16.3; 16.1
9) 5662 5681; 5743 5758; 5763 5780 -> -0.1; 15.8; 16.9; 16.6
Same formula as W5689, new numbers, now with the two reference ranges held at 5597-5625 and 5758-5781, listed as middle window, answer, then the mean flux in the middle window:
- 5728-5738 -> -0.07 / 16.3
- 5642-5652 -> -0.21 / 15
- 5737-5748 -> 0.12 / 16.2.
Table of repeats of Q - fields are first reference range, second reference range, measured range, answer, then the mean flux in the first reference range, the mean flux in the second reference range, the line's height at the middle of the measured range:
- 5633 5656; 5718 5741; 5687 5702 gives 0.01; 15.2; 16.4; 15.9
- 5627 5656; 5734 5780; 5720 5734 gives -0.02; 15.1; 16.7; 16.3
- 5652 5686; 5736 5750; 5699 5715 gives 0.03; 15.7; 16.2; 16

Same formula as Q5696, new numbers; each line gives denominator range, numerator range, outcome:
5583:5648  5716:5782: 1.17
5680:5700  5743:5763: 1.06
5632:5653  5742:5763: 1.11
